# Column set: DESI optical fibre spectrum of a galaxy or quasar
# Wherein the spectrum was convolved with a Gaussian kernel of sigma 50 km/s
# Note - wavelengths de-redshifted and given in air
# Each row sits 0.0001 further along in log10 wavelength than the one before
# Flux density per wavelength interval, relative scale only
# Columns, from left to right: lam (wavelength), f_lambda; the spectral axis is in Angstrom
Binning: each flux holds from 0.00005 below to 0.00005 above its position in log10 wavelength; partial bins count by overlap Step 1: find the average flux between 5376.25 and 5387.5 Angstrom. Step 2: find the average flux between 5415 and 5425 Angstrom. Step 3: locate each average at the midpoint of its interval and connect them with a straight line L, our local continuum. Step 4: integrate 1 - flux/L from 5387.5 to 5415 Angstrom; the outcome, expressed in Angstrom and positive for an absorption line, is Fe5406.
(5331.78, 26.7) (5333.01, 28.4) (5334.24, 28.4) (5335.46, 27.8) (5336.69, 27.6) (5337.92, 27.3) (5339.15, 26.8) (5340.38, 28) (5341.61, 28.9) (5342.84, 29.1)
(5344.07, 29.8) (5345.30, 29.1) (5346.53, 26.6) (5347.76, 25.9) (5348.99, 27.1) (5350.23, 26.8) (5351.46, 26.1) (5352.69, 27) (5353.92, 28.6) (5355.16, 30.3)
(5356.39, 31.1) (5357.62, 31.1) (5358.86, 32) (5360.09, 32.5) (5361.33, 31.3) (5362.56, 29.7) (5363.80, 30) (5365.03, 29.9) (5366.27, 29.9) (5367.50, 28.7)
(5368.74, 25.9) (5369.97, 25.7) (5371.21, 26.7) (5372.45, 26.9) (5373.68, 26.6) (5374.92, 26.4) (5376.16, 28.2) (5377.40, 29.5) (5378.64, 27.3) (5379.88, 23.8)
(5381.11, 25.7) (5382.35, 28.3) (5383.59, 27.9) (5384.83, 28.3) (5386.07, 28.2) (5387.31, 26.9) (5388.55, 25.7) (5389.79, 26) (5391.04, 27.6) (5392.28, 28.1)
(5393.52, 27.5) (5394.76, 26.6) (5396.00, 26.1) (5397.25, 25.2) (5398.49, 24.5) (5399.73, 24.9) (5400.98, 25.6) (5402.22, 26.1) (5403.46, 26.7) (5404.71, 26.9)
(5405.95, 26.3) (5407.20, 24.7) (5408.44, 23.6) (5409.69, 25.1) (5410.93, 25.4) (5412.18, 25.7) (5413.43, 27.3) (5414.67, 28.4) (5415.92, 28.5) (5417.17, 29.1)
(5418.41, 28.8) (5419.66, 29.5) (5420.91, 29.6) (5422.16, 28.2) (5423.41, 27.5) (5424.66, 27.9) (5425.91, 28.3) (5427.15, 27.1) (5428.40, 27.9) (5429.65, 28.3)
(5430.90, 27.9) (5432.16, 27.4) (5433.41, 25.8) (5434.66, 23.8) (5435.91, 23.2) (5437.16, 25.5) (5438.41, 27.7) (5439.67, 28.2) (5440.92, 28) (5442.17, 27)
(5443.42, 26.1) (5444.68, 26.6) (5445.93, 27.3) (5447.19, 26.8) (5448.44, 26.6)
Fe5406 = 1.9 Angstrom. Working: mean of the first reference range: 27.4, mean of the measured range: 26.1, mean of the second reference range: 28.6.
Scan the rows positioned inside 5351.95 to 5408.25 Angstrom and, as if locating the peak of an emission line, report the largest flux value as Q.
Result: 32.5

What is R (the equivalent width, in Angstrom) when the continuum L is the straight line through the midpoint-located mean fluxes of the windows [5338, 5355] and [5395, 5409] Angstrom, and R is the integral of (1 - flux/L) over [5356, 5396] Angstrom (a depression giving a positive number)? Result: -2.24 Angstrom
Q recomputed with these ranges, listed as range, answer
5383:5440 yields 29.6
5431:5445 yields 28.2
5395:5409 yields 26.9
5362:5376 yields 30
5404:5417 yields 28.5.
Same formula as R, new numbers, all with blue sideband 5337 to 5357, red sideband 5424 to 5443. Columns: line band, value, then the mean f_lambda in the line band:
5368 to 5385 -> 0.4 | 26.9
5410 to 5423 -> -0.4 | 28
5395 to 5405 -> 0.6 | 25.7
